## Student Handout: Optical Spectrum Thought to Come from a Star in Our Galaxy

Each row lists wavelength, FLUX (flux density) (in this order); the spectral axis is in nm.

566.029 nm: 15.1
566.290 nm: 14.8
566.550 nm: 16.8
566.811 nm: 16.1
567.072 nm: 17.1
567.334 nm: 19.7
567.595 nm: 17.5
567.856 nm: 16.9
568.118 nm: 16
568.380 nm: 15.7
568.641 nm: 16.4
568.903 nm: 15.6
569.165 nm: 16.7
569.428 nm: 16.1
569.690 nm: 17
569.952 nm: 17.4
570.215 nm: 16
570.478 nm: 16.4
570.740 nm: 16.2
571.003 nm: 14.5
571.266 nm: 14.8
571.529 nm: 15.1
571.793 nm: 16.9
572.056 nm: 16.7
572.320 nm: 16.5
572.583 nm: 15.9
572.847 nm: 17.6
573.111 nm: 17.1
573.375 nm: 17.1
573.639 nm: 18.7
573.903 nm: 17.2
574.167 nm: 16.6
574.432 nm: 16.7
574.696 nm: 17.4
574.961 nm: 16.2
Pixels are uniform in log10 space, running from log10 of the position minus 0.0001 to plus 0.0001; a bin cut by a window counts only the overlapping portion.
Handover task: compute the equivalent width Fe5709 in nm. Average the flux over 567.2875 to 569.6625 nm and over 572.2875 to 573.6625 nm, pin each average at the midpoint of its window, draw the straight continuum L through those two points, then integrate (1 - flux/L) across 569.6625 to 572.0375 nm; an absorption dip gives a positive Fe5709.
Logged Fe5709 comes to 0.12 nm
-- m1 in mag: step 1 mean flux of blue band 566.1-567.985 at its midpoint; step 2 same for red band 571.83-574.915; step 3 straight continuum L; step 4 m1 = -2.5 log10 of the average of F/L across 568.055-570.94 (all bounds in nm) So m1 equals 0.04 mag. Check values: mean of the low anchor 16.9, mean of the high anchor 17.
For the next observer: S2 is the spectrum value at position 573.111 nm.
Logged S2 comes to 17.1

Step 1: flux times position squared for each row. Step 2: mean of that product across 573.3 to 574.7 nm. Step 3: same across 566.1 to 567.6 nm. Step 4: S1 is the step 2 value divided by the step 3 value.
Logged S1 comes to 1.05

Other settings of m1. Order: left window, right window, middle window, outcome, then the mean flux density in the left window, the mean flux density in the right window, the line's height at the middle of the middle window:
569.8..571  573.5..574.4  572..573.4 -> 0.01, 16.3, 17.4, 17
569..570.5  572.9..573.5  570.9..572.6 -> 0.08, 16.6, 17.2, 16.9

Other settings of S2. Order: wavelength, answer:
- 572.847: 17.6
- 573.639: 18.7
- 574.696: 17.4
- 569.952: 17.4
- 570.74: 16.2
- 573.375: 17.1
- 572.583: 15.9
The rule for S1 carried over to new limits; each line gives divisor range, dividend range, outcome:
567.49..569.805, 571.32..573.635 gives 1.03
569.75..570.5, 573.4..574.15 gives 1.07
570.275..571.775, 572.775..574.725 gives 1.12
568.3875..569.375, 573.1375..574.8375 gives 1.09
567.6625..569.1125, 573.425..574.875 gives 1.09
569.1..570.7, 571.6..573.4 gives 1.02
